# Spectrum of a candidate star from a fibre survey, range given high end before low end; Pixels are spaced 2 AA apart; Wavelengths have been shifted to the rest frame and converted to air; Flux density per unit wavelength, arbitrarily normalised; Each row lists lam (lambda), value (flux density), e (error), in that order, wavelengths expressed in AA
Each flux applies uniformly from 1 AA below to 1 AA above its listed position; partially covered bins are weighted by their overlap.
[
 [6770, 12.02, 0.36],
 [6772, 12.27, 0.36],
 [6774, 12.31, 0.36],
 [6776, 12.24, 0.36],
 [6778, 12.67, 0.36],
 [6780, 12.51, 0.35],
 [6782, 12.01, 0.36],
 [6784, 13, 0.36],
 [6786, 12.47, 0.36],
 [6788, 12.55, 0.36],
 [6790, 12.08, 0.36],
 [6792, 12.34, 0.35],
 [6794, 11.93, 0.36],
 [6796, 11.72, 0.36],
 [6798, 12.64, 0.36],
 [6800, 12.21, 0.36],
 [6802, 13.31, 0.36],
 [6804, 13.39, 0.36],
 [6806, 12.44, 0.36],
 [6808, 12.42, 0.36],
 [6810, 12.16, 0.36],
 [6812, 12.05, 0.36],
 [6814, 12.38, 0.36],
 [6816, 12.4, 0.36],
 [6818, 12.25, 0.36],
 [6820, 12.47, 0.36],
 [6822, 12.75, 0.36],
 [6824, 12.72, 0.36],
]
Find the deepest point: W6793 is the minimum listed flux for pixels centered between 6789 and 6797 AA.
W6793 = 11.72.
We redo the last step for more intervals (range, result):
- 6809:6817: 12.05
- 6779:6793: 12.01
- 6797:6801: 12.21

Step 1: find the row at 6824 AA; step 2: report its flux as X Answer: 12.72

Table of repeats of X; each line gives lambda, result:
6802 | 13.31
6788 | 12.55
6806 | 12.44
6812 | 12.05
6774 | 12.31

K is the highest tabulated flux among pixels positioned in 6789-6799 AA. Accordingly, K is 12.64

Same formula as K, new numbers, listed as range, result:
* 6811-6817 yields 12.4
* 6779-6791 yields 13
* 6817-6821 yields 12.47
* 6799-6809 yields 13.39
